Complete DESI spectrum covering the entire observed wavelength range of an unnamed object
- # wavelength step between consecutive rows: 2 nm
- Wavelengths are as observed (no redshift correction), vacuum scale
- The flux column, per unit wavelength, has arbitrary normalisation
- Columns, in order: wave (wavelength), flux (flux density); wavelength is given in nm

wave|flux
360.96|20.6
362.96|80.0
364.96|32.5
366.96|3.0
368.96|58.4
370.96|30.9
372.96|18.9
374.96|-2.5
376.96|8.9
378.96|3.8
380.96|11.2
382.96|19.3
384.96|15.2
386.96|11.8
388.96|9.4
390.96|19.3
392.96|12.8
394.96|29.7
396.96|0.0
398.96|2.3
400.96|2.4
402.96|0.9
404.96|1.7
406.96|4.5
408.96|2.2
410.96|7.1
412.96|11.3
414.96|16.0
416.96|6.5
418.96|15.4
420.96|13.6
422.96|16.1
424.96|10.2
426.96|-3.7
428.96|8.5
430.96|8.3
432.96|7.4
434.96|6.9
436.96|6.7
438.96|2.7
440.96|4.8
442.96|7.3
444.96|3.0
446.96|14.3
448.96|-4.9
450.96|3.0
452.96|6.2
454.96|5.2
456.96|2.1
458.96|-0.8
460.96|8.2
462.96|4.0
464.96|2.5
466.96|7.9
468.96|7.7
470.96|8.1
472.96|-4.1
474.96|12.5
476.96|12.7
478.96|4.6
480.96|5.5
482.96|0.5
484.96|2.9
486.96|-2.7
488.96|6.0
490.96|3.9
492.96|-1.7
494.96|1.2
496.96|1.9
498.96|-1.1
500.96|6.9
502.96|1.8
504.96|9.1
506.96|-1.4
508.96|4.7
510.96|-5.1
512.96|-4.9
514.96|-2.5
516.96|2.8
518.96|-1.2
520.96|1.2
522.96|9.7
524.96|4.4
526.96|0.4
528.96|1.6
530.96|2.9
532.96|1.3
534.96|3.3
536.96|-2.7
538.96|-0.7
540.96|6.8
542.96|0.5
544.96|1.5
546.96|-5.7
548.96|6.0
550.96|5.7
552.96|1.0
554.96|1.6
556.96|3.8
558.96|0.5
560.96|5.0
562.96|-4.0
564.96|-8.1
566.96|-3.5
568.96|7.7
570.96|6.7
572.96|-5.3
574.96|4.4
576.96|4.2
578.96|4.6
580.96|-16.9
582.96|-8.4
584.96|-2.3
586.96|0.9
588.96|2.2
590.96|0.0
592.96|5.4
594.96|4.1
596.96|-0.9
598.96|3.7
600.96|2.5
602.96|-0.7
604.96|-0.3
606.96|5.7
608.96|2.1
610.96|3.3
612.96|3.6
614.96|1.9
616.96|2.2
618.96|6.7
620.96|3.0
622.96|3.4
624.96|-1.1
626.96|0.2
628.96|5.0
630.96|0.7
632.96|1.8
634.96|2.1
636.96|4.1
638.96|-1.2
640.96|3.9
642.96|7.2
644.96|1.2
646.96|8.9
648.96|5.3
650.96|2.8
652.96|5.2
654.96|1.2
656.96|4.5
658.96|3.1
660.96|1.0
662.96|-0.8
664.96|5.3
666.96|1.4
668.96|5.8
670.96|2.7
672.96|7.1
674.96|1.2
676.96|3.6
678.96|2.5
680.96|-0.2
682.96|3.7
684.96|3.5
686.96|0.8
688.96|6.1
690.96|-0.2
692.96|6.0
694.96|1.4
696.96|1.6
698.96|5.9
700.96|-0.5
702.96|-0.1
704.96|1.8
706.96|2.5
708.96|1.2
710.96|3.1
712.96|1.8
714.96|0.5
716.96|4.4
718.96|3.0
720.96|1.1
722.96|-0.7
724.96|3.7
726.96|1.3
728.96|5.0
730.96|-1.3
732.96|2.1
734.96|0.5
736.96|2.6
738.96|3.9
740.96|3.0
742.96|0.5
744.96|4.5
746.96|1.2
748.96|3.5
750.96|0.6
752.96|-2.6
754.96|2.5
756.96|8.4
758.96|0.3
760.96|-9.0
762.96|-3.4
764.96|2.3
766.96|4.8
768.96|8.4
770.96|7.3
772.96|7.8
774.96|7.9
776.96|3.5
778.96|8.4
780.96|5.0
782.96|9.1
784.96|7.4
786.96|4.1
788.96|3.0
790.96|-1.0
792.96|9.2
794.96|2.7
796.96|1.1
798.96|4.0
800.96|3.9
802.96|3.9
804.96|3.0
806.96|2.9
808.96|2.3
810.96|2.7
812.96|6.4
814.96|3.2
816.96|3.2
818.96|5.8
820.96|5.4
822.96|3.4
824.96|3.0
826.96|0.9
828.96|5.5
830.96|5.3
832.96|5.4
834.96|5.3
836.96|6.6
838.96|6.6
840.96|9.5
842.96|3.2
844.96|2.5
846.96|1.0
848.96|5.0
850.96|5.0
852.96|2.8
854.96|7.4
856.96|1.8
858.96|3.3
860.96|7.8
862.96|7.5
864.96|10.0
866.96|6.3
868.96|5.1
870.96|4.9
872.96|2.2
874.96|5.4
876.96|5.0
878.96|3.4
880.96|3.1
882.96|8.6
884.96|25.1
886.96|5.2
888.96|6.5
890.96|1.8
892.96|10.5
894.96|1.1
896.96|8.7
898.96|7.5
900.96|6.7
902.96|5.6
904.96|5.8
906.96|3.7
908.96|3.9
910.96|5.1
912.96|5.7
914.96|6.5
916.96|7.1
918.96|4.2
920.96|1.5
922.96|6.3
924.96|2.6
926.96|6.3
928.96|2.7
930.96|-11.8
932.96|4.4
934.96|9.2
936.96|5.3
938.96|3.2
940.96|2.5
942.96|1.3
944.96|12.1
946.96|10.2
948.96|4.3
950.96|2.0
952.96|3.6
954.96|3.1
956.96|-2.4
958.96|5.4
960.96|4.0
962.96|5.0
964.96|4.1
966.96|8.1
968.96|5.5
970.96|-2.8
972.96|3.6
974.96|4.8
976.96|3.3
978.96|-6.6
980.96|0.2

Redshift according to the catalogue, 1.373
